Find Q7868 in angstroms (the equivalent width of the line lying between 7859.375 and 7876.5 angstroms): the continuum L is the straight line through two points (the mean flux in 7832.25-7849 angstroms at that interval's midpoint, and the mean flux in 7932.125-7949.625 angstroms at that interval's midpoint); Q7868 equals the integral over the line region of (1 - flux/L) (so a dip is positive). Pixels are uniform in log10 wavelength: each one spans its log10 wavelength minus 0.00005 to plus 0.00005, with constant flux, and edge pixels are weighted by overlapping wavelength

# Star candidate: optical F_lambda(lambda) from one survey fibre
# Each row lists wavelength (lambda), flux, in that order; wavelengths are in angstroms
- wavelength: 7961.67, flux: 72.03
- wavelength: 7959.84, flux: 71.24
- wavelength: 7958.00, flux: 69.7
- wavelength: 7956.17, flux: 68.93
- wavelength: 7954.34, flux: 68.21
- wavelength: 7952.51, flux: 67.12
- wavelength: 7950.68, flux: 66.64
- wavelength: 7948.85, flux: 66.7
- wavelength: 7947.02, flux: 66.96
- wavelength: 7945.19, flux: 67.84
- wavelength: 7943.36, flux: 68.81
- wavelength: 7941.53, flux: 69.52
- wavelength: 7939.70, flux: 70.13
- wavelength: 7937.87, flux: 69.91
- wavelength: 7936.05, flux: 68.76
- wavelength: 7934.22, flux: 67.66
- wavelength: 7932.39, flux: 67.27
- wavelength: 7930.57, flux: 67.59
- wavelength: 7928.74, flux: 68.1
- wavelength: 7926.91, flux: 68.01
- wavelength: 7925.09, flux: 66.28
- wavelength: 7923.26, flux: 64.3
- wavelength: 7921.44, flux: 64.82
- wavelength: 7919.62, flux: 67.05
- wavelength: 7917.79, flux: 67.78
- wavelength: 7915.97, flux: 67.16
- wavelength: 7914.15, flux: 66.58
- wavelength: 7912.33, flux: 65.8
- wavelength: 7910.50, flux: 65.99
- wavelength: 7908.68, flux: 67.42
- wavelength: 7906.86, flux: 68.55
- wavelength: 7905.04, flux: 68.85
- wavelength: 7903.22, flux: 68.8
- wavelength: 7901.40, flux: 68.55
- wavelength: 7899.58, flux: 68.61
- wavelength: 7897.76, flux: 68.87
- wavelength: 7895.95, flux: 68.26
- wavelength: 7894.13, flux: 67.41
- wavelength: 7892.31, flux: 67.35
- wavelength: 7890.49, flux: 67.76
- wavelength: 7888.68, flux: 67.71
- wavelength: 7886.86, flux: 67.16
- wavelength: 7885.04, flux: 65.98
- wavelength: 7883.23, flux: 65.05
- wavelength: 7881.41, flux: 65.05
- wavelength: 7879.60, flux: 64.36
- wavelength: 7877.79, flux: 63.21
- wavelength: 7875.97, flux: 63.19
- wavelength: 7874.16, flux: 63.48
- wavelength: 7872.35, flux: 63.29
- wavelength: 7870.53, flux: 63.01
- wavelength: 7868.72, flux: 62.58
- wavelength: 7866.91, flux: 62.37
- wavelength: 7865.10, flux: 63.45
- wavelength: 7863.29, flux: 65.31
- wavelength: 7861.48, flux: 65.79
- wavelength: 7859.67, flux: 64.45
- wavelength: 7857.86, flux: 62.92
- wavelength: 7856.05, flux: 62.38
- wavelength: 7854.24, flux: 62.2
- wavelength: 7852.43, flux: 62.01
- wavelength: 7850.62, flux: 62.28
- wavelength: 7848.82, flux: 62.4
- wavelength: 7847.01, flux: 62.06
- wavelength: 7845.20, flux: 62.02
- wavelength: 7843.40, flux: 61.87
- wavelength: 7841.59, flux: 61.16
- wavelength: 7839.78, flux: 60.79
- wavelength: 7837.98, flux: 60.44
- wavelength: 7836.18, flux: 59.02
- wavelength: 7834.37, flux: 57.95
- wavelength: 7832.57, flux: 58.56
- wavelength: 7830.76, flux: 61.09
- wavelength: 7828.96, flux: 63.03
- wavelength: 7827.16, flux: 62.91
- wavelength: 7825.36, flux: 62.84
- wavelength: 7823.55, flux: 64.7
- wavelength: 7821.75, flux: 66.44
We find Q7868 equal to -0.3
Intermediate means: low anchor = 60.6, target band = 63.7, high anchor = 68.4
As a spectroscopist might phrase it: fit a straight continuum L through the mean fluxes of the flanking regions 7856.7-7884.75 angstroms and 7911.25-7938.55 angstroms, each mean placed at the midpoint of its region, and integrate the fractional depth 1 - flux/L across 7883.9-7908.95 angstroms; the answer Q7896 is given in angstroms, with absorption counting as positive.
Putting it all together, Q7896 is -1.0 angstroms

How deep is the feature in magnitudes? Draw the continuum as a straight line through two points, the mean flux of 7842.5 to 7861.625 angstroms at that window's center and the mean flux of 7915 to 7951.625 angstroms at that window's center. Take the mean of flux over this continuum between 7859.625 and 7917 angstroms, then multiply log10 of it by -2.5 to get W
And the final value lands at -0.02 mag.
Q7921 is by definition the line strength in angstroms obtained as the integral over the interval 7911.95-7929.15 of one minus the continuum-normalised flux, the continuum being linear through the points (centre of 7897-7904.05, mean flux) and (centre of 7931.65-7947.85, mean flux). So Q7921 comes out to 0.5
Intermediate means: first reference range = 68.7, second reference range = 68.5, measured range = 66.6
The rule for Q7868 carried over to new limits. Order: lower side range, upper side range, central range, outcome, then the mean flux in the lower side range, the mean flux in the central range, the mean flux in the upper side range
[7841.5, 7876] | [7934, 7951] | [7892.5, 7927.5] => -0.56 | 62.9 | 67.3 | 68.4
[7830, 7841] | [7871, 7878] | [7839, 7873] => -0.68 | 59.6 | 62.7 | 63.2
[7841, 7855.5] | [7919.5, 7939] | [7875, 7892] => -0.32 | 62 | 65.6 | 67.3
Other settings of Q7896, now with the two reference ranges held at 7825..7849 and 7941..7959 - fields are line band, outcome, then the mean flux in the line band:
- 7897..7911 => -0.66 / 68.3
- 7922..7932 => -0.03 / 66.8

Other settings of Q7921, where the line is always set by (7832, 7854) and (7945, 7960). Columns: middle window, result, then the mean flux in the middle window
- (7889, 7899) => -0.58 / 68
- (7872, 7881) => -0.07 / 63.7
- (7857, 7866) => -0.32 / 64.4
